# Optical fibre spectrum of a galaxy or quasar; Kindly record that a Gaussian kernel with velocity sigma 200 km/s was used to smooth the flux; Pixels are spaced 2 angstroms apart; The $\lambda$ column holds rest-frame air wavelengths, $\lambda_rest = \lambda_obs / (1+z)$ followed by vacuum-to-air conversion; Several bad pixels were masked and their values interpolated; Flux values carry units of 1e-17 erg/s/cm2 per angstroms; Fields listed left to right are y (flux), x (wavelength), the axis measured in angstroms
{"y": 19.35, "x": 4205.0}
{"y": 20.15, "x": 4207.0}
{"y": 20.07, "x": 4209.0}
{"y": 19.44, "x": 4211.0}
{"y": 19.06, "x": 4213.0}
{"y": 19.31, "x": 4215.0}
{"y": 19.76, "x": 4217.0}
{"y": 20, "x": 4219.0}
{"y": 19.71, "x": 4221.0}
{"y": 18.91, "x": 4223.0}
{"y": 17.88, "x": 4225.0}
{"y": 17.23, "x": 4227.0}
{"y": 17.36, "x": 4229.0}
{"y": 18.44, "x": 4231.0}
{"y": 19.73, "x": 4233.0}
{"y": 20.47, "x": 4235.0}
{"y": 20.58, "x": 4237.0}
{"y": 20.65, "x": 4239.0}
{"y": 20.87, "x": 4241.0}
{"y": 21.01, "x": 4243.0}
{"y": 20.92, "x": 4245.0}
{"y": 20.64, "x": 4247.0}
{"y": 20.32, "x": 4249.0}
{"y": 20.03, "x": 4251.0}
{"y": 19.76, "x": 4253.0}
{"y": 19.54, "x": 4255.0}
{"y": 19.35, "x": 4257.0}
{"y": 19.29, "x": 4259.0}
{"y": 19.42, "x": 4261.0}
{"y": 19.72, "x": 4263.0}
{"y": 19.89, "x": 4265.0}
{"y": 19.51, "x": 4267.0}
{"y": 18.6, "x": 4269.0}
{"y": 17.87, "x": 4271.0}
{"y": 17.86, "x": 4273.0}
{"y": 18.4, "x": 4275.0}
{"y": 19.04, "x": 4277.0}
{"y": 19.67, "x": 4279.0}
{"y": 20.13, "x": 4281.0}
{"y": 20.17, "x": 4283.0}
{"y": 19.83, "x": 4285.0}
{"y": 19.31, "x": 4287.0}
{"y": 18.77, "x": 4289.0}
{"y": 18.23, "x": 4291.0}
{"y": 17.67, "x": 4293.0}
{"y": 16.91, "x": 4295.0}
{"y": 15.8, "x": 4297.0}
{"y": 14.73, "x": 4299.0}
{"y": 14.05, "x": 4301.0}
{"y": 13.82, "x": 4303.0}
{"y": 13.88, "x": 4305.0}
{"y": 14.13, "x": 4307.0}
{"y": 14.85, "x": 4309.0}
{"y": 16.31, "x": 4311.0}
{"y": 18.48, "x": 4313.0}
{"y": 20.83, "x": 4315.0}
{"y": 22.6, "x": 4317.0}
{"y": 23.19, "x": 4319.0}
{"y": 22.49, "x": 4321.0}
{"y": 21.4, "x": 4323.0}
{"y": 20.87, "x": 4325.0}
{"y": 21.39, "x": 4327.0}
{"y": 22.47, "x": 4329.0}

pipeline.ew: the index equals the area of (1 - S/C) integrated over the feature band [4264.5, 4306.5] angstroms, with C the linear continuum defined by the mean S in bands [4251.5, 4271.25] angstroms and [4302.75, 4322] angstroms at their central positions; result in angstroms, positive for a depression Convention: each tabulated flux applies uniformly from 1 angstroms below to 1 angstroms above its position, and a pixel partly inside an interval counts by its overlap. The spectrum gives 2.45 angstroms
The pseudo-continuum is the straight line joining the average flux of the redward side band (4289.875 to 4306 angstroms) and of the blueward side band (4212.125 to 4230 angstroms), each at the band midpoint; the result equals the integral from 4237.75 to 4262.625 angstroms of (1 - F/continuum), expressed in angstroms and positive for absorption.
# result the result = -3.6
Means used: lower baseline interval 18.8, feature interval 20.1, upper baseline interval 15.7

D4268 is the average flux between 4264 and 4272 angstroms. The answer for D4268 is 19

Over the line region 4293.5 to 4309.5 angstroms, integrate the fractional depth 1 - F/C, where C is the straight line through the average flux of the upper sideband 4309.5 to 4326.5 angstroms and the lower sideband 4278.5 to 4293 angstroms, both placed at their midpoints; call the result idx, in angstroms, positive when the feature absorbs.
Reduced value 4.1 angstroms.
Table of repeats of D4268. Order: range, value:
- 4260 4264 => 19.6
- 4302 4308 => 13.9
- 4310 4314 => 17.4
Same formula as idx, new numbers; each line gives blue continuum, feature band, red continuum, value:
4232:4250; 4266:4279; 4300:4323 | 0.5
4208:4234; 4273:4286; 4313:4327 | 0.7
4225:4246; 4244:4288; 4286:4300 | -2.6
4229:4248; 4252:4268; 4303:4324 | 0.1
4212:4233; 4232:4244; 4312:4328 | -0.8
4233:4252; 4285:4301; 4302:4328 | 1.7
